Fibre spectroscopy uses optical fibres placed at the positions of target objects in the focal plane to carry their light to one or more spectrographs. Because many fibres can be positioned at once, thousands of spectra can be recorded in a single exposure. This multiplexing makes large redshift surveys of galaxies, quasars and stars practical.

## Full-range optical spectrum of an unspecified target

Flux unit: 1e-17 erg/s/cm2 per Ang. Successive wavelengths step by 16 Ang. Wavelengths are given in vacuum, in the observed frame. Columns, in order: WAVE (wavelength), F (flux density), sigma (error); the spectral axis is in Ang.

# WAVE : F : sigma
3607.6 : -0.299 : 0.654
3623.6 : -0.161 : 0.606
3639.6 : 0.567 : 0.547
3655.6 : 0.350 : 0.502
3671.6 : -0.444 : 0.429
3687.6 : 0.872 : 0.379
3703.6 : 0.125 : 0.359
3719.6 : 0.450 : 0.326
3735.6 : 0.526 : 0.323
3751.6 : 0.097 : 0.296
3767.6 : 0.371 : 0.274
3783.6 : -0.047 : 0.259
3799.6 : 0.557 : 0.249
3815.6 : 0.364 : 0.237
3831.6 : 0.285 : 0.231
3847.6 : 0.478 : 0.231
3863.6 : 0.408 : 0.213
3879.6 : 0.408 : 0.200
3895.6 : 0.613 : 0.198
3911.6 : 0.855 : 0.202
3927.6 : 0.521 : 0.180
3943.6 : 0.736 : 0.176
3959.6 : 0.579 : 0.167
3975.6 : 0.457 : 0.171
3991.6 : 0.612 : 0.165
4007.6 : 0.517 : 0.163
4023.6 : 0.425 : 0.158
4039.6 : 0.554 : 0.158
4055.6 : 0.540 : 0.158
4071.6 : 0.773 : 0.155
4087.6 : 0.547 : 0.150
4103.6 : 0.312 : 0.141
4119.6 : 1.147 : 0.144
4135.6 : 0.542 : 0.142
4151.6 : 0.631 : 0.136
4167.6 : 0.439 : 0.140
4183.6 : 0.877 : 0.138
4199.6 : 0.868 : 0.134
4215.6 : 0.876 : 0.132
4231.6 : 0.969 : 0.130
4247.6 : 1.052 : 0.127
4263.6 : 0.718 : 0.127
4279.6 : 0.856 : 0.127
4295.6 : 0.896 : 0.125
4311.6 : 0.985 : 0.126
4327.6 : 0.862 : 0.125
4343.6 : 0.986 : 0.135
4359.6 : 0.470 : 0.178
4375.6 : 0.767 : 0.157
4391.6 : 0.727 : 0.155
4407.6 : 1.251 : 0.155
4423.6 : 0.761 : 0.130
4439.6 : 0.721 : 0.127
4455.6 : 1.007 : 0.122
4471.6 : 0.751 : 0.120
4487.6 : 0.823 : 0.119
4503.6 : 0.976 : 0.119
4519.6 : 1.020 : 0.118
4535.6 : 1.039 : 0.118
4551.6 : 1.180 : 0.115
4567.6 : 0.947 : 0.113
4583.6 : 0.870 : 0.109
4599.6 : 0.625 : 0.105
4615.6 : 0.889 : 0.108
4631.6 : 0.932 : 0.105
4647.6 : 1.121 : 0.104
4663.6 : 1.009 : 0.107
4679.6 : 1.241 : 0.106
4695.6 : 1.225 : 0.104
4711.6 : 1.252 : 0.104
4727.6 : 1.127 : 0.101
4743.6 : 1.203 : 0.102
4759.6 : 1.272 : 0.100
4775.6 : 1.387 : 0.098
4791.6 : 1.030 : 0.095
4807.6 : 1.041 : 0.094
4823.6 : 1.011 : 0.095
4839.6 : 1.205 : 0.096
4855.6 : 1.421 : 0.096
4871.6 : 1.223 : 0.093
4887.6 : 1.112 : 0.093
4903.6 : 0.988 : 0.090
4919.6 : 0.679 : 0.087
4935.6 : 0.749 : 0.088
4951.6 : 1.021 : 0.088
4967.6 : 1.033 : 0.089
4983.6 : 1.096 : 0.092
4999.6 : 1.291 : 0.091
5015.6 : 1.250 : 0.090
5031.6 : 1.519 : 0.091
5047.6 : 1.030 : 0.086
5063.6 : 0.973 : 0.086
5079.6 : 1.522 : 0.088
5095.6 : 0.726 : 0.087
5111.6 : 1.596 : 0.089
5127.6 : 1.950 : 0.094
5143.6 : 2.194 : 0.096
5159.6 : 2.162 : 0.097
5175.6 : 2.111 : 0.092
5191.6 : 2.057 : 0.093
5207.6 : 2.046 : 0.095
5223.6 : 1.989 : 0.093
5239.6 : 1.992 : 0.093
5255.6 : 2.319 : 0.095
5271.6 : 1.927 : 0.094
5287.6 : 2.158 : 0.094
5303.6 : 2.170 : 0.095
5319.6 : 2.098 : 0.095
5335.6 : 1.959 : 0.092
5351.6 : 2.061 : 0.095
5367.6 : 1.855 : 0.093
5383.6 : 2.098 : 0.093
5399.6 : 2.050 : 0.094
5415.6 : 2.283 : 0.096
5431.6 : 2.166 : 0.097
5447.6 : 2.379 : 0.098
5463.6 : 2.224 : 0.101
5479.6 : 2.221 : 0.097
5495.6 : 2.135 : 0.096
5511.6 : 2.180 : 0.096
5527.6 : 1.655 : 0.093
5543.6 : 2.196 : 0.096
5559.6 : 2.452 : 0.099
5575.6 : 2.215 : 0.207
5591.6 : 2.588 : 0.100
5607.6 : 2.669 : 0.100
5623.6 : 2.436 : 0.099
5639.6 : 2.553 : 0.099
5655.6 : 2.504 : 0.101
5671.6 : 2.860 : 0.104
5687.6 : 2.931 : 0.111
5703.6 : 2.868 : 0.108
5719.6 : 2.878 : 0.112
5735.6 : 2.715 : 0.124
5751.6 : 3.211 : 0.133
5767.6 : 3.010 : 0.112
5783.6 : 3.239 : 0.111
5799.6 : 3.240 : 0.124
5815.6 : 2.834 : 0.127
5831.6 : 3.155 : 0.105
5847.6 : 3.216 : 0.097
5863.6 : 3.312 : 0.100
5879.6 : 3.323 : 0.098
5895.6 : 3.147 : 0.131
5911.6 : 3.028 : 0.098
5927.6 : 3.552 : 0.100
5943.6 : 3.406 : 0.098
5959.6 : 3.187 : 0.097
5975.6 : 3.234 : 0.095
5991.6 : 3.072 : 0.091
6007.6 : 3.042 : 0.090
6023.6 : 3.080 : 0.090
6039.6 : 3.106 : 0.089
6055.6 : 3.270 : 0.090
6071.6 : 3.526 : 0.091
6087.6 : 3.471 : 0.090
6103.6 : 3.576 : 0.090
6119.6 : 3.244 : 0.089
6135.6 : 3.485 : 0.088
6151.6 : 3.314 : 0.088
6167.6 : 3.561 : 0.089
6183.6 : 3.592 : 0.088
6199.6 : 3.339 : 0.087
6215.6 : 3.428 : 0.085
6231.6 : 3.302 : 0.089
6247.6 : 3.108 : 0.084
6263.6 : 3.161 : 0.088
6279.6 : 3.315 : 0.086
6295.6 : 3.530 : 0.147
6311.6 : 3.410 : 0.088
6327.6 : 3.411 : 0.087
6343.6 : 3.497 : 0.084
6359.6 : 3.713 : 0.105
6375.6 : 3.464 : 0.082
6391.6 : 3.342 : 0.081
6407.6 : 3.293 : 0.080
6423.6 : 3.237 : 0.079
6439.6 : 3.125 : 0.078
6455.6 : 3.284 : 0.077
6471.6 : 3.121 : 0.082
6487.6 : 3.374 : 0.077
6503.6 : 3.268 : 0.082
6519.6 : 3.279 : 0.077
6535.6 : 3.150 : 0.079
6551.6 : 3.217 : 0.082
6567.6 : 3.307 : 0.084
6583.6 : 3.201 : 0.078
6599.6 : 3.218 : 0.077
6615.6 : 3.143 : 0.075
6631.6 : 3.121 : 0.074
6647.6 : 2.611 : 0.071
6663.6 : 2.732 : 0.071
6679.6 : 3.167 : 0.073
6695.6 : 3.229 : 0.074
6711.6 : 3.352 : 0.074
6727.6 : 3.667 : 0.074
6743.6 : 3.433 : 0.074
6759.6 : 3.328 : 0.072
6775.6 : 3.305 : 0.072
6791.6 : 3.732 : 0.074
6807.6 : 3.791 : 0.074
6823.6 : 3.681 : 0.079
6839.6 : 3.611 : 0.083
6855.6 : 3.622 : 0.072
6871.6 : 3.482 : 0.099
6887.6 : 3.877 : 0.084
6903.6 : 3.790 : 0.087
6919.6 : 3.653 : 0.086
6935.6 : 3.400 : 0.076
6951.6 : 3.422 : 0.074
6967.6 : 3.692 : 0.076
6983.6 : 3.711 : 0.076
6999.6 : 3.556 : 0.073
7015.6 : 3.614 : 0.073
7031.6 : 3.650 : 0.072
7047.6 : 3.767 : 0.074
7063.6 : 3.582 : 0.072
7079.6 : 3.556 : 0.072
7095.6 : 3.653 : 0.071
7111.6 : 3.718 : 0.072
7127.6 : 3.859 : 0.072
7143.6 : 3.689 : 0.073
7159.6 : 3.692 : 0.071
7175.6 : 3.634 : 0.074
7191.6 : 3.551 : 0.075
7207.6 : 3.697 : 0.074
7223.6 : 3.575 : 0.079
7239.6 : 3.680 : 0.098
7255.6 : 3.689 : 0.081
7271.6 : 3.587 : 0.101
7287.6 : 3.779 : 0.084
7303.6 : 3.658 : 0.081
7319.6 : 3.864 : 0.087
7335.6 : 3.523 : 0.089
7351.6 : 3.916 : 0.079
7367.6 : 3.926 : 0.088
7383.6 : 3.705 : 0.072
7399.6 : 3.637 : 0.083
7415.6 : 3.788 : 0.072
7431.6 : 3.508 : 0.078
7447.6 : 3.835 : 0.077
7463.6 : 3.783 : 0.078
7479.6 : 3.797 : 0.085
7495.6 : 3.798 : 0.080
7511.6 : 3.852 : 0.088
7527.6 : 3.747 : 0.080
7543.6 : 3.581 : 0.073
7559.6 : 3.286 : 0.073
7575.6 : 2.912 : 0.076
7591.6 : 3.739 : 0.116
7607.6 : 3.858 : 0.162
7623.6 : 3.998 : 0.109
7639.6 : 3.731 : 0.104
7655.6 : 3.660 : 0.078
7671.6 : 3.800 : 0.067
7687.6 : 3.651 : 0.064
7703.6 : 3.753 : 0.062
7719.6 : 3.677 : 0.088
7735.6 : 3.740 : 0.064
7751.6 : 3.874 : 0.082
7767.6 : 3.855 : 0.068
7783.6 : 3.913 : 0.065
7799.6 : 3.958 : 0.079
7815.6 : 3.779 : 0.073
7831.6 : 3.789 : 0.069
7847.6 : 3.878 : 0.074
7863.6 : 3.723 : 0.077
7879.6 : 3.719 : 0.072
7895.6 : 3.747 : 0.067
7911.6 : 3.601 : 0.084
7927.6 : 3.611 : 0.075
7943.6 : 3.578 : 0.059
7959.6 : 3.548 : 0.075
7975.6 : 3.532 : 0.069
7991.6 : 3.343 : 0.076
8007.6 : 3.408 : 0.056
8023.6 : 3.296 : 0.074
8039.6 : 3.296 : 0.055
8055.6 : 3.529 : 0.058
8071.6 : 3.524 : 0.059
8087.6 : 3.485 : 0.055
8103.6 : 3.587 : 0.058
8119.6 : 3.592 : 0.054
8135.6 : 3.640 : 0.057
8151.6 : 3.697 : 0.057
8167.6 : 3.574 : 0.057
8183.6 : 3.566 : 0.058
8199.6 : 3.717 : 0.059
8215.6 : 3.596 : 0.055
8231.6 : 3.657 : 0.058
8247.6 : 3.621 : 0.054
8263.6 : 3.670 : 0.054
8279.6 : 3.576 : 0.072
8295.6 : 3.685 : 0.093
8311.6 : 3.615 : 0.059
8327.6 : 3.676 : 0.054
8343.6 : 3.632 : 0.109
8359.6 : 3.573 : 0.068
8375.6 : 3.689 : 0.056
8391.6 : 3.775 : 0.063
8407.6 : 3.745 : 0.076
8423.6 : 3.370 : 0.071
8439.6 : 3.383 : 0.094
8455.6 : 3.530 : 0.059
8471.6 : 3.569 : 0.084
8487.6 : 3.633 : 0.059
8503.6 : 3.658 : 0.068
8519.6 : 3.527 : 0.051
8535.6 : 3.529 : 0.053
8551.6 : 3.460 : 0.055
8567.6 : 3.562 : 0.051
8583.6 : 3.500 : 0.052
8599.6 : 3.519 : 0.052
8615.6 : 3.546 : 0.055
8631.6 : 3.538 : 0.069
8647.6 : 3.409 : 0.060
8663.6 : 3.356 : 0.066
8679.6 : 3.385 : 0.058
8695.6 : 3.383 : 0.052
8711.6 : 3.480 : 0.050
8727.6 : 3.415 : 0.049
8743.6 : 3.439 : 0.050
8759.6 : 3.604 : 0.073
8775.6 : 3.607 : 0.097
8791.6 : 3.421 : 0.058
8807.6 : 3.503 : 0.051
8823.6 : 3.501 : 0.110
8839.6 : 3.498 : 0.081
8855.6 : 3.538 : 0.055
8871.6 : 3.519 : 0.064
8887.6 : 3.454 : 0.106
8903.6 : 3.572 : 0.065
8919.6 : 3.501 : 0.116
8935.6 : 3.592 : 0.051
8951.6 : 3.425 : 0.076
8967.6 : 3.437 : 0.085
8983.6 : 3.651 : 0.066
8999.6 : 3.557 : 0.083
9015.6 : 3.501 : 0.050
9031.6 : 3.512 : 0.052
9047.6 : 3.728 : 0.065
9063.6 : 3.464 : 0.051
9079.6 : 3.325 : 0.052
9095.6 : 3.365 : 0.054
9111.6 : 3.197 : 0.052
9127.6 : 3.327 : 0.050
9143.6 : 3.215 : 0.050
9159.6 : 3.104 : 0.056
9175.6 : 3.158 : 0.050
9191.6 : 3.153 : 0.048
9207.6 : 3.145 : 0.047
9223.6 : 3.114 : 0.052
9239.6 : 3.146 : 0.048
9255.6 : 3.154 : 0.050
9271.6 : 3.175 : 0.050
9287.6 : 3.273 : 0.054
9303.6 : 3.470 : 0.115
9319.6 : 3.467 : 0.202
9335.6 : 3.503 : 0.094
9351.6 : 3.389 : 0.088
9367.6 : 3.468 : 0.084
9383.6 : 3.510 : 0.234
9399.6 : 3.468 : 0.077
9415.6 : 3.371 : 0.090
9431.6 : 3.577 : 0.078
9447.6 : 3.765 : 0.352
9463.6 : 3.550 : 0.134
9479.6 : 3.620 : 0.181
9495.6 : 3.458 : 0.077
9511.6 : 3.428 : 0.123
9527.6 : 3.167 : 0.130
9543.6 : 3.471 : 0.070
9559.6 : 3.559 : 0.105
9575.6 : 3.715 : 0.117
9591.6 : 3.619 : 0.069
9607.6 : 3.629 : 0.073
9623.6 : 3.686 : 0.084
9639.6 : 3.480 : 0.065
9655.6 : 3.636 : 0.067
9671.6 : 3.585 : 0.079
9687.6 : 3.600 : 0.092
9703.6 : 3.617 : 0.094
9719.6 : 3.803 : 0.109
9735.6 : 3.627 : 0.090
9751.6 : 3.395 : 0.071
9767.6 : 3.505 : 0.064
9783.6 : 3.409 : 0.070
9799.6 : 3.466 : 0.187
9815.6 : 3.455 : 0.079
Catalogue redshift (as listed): 0.28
